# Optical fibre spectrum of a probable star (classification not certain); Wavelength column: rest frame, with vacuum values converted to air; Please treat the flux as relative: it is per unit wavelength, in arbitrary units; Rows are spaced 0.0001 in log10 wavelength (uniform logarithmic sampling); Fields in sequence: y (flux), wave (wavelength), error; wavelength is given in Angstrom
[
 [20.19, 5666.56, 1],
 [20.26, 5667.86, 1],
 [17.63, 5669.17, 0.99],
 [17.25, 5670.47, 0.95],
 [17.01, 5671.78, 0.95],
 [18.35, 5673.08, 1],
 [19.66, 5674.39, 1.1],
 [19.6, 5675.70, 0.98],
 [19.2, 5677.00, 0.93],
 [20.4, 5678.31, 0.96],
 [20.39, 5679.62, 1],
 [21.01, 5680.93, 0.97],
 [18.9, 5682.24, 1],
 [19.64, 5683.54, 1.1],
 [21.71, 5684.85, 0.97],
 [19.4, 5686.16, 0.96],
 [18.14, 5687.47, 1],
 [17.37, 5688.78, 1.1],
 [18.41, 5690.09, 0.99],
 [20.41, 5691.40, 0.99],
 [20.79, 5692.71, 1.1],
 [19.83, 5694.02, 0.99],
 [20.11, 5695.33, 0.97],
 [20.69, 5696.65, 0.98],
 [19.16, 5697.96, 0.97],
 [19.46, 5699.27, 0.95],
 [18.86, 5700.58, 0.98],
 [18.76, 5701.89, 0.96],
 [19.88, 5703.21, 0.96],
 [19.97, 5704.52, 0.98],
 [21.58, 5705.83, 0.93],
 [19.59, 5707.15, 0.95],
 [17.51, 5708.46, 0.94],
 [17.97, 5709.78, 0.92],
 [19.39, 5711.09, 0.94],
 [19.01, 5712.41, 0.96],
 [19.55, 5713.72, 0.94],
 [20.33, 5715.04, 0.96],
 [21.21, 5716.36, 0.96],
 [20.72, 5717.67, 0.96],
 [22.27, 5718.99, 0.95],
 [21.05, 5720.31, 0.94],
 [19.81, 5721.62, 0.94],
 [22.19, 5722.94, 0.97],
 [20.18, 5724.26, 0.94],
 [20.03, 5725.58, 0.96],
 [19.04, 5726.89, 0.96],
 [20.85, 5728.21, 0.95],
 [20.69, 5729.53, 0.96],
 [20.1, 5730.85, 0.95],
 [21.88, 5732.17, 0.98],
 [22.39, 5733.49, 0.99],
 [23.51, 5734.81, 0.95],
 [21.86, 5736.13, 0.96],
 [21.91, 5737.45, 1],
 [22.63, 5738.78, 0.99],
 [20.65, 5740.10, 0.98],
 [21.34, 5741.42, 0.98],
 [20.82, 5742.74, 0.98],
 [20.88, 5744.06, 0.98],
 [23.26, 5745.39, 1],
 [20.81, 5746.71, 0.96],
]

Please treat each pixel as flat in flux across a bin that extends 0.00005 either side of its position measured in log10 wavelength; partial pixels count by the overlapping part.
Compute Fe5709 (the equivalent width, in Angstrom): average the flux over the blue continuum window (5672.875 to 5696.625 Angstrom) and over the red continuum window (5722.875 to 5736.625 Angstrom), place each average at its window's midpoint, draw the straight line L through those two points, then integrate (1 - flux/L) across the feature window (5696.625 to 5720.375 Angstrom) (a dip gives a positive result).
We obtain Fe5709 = 0.8 Angstrom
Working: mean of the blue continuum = 19.7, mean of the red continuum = 21.1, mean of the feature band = 19.8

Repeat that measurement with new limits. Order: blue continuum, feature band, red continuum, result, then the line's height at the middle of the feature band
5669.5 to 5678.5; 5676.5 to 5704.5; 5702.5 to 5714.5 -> -1.0 Angstrom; 19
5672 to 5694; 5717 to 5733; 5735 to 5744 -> 0.2 Angstrom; 21.1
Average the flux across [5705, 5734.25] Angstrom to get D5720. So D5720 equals 20.3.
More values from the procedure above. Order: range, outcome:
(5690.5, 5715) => 19.6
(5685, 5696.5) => 19.5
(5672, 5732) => 19.8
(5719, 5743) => 21.2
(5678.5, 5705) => 19.7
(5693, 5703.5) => 19.6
